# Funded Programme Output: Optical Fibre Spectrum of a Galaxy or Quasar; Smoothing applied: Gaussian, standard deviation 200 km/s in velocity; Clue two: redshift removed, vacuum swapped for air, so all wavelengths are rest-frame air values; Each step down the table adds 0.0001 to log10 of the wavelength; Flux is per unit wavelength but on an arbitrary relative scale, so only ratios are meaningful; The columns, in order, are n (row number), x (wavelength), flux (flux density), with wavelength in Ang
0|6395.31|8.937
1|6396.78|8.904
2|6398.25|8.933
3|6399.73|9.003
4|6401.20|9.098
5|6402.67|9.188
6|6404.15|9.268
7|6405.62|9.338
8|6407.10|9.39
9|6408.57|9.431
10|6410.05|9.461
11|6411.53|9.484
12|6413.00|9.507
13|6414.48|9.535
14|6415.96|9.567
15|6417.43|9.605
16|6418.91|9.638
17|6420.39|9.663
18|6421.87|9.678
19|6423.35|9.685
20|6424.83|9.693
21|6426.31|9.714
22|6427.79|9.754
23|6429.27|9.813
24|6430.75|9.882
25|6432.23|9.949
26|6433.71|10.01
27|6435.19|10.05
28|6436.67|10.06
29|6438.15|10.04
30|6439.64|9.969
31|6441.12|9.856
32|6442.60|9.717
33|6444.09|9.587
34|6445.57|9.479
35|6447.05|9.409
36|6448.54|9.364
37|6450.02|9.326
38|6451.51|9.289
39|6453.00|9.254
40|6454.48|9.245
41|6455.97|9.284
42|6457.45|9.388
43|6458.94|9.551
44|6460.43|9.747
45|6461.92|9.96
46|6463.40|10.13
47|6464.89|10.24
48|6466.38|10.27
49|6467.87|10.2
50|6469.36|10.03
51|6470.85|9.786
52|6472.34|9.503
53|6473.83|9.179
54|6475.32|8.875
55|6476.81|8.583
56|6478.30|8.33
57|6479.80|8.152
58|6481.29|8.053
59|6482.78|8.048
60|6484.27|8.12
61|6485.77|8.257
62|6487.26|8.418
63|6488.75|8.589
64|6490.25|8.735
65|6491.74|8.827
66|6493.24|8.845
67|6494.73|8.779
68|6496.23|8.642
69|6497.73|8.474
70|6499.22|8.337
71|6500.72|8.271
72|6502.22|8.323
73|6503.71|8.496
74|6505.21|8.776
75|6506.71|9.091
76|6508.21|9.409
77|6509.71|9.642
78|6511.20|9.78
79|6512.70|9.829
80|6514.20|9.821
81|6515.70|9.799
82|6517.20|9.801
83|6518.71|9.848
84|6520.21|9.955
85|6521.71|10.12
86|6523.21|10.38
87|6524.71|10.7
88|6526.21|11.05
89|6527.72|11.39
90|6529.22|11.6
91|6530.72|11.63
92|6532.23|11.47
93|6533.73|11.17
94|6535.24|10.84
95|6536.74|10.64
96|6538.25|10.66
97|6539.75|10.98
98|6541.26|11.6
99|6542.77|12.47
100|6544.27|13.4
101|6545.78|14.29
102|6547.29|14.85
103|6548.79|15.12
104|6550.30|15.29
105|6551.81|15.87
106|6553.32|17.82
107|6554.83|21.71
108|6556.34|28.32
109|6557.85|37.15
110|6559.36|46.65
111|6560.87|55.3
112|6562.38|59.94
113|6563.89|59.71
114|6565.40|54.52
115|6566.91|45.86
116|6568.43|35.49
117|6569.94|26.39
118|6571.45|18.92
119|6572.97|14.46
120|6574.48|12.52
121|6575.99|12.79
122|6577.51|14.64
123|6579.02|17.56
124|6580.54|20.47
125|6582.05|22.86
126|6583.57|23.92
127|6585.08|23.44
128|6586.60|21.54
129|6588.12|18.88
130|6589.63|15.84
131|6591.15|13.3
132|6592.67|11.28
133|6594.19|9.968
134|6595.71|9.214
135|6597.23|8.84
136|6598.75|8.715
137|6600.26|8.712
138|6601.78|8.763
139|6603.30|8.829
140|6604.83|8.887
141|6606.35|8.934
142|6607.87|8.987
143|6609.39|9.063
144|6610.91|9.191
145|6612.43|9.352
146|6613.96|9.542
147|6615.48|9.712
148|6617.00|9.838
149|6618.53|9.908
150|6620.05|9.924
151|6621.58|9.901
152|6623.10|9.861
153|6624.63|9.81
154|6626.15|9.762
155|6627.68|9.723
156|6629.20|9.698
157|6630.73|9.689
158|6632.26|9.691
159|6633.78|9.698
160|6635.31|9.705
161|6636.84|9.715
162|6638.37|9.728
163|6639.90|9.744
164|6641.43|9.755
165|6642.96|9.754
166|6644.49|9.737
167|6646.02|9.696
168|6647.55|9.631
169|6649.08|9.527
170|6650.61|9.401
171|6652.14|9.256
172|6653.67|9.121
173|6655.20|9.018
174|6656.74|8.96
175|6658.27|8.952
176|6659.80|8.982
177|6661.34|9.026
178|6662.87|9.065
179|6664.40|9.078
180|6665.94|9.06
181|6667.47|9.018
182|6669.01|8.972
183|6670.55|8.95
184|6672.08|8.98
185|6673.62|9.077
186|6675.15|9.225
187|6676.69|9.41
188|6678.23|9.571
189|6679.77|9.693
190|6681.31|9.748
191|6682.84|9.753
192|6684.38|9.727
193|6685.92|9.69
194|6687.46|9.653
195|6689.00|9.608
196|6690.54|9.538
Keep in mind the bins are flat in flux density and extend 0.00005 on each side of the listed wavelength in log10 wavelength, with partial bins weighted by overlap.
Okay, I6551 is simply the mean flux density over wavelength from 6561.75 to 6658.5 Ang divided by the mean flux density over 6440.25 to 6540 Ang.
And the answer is 1.55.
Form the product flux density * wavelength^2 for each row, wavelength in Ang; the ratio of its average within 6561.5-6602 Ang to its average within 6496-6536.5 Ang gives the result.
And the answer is 2.3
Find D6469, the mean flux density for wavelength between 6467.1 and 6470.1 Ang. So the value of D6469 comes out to 10.1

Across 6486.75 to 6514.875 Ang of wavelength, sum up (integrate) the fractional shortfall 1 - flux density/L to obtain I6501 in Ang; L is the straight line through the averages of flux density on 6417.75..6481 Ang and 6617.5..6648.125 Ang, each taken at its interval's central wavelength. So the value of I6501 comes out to 2.1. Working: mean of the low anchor 9.59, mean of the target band 8.9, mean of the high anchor 9.76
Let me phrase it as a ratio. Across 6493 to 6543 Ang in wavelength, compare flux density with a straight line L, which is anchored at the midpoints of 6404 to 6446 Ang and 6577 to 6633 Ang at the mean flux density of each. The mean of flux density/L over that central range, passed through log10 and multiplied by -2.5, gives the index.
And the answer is 0.10 mag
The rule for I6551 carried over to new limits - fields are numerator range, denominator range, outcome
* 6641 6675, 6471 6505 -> 1.08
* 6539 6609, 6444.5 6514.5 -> 2.29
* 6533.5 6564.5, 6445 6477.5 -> 2.47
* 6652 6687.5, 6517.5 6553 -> 0.77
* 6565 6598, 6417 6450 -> 2.07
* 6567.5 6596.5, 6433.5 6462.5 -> 1.89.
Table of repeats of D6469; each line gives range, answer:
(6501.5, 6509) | 8.83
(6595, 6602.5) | 8.86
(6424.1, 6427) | 9.7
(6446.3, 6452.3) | 9.34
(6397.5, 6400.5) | 8.97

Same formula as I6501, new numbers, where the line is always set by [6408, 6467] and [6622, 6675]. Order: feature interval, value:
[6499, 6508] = 0.9 Ang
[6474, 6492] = 2.2 Ang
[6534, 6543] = -1.5 Ang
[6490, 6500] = 1.0 Ang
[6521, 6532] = -1.7 Ang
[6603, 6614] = 0.4 Ang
